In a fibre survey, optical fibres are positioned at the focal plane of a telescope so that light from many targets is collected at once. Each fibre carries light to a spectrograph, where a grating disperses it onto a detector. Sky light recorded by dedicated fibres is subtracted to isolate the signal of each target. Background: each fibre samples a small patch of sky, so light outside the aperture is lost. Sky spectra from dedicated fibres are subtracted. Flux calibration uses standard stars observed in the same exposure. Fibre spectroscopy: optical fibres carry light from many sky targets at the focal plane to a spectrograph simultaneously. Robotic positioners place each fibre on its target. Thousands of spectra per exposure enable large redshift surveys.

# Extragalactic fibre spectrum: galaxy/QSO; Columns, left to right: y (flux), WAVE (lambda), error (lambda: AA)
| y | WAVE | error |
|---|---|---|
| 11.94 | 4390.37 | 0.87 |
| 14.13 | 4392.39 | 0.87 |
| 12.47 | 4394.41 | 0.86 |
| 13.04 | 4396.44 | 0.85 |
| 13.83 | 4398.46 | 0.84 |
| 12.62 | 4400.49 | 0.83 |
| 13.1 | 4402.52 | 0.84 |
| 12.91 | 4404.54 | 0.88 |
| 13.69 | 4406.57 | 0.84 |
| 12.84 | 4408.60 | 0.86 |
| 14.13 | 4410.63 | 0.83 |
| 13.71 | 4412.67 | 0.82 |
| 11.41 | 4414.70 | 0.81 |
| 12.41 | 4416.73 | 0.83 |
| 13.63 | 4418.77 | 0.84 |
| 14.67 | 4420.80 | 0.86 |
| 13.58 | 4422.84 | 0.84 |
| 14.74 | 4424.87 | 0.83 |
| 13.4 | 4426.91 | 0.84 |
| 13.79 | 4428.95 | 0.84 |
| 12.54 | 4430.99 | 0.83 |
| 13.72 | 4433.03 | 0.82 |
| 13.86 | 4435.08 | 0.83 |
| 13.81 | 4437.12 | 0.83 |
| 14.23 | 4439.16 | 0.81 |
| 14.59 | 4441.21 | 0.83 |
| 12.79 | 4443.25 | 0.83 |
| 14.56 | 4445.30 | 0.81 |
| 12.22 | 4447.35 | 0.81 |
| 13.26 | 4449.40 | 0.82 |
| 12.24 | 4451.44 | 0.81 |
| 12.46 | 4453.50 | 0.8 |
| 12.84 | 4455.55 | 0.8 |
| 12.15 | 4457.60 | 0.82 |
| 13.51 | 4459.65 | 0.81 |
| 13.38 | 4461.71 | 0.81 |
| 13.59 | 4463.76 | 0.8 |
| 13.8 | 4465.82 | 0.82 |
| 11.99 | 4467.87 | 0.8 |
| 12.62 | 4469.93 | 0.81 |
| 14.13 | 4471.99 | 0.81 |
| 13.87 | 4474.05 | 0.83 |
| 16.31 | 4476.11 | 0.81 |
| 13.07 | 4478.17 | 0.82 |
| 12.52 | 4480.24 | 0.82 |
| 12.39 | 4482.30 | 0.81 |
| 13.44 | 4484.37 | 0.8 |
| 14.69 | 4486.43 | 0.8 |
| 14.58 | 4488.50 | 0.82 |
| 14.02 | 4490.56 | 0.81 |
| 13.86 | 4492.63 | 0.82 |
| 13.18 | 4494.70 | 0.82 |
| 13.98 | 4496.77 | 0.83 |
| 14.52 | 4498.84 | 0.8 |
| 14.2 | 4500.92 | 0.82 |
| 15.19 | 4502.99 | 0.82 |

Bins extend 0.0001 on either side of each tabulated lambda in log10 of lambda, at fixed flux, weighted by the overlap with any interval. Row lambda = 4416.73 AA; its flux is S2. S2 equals 12.41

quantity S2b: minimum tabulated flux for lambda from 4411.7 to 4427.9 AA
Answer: 11.41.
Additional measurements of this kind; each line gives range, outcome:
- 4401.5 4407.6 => 12.91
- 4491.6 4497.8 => 13.18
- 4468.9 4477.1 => 12.62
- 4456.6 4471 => 11.99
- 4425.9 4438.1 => 12.54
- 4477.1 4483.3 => 12.39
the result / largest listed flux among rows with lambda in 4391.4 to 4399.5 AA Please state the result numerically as 14.13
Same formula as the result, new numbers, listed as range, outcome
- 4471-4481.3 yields 16.31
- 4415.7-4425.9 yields 14.74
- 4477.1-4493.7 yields 14.69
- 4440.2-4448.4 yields 14.59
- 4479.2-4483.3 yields 12.52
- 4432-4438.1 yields 13.86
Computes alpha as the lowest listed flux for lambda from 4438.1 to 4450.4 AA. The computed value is 12.22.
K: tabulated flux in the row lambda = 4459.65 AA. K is 13.51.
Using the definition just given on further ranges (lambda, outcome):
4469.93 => 12.62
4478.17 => 13.07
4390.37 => 11.94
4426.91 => 13.4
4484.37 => 13.44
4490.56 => 14.02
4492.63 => 13.86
